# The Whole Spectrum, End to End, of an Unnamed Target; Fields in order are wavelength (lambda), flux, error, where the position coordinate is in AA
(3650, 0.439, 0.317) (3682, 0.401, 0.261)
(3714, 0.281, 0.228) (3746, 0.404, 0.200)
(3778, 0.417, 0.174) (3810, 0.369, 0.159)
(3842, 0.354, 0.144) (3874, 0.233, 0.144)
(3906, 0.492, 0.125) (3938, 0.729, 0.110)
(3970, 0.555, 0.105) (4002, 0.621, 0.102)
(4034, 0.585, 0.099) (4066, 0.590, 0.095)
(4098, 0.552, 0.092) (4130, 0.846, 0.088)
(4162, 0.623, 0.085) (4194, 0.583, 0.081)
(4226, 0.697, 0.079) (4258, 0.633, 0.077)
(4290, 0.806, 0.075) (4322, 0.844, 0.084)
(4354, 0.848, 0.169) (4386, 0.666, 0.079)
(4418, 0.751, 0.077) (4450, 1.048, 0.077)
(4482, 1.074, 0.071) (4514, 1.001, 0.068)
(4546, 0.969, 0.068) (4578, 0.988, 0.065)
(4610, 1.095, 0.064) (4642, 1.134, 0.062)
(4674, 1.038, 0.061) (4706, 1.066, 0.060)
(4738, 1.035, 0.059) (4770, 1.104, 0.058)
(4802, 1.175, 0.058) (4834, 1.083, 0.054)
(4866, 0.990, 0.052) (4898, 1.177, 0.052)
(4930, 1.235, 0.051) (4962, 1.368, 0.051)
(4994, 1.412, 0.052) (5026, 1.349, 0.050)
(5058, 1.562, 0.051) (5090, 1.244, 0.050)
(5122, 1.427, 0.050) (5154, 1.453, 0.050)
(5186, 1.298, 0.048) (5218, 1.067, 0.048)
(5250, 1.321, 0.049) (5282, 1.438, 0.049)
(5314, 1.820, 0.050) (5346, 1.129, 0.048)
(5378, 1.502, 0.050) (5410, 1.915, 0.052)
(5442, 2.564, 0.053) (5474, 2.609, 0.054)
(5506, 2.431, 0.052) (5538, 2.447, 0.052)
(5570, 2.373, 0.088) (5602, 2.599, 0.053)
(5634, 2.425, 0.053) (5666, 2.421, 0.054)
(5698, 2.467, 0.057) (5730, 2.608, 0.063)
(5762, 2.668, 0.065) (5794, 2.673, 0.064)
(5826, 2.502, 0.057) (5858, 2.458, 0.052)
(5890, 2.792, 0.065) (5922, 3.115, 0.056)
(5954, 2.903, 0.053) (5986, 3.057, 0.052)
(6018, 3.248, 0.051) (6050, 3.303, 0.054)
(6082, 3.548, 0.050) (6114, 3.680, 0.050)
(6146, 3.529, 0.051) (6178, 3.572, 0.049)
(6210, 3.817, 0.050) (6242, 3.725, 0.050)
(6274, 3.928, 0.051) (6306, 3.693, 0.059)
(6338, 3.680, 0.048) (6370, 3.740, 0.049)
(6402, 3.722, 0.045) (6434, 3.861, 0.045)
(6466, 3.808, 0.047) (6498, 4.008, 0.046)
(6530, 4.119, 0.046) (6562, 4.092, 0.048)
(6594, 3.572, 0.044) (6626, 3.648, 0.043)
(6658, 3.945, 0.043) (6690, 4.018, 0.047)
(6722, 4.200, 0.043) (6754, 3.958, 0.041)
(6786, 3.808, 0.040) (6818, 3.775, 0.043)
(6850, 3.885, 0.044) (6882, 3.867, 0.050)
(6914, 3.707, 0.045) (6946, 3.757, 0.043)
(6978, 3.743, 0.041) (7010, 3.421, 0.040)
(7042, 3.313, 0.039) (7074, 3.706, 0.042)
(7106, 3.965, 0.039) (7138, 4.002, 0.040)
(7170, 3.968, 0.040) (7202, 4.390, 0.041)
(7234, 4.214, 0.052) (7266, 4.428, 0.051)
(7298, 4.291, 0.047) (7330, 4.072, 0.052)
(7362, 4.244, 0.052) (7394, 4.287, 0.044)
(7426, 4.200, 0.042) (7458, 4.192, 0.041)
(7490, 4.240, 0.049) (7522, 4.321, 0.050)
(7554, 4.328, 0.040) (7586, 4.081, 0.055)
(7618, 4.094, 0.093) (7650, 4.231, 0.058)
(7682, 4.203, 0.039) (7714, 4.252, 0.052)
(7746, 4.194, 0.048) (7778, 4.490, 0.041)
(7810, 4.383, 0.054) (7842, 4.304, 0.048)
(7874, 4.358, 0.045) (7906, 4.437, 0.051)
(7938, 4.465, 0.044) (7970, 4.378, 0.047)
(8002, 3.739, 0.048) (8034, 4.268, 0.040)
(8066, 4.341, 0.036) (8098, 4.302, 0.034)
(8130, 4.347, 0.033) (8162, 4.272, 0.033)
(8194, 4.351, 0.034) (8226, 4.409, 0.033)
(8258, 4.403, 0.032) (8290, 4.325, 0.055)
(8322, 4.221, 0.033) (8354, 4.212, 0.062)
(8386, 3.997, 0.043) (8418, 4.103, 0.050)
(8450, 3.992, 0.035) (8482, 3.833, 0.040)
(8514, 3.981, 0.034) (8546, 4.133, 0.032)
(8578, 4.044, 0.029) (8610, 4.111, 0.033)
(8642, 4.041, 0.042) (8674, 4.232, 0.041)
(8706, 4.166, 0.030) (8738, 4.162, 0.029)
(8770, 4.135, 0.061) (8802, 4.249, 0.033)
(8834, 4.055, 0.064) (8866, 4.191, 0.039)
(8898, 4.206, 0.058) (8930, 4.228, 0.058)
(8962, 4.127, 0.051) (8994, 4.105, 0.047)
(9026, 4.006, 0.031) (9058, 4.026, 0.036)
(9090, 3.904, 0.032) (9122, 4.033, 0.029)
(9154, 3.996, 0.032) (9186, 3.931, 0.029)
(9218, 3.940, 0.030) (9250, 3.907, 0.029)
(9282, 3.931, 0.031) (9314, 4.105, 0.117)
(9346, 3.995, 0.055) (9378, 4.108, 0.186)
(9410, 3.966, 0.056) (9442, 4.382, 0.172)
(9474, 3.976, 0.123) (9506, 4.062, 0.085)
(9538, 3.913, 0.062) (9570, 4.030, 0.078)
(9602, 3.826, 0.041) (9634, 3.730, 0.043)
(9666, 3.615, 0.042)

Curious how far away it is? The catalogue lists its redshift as 0.358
